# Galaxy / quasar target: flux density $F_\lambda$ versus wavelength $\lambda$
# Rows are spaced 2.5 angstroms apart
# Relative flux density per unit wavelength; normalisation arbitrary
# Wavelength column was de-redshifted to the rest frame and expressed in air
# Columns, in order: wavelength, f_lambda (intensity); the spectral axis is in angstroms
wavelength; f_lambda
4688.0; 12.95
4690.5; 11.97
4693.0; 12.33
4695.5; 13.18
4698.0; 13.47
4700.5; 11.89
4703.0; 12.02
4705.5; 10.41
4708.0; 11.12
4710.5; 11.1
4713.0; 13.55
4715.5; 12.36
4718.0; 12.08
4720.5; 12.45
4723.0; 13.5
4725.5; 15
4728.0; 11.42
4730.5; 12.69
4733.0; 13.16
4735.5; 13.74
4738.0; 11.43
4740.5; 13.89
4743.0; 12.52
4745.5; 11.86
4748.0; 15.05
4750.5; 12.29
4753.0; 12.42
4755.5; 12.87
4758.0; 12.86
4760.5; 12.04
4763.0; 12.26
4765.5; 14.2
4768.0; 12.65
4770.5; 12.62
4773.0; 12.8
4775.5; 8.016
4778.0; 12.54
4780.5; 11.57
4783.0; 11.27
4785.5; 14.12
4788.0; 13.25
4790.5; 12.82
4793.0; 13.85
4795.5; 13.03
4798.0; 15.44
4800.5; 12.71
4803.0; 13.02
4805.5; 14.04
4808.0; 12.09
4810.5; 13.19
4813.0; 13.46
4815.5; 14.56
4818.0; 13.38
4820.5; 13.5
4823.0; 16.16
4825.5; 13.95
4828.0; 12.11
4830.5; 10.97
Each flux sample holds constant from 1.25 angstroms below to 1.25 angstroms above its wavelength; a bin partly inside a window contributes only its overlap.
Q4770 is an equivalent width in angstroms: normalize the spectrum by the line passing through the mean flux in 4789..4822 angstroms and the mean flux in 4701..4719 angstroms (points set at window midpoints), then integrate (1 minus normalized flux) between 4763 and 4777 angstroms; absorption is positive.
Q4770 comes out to 0.8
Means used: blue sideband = 11.8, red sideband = 13.5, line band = 12.1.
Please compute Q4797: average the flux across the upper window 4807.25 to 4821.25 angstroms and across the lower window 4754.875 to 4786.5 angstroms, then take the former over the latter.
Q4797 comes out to 1.1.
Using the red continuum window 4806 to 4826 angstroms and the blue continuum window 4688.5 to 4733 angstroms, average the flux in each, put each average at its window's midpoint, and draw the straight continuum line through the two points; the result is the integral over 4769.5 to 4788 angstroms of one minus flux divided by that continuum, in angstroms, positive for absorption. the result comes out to 1.9 angstroms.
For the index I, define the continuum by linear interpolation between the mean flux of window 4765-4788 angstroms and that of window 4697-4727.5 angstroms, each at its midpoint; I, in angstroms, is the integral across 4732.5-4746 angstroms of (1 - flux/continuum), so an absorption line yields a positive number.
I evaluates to -0.5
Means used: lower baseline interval 12.4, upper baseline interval 12.2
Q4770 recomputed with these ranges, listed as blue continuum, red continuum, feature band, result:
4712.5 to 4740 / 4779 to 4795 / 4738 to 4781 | 1.2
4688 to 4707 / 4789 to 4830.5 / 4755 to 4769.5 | 0.2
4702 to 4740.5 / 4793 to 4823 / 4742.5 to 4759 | 0.0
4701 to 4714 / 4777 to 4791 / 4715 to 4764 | -3.2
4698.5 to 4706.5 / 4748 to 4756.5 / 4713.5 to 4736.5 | -1.4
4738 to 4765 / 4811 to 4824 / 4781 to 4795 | 0.6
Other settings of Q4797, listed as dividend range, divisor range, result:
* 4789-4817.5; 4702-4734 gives 1.09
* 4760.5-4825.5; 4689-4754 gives 1.04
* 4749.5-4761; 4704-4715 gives 1.08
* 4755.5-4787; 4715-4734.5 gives 0.95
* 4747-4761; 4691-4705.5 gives 1.05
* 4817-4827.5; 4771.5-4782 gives 1.25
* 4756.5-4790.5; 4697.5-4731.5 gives 1.00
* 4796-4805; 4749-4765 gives 1.09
